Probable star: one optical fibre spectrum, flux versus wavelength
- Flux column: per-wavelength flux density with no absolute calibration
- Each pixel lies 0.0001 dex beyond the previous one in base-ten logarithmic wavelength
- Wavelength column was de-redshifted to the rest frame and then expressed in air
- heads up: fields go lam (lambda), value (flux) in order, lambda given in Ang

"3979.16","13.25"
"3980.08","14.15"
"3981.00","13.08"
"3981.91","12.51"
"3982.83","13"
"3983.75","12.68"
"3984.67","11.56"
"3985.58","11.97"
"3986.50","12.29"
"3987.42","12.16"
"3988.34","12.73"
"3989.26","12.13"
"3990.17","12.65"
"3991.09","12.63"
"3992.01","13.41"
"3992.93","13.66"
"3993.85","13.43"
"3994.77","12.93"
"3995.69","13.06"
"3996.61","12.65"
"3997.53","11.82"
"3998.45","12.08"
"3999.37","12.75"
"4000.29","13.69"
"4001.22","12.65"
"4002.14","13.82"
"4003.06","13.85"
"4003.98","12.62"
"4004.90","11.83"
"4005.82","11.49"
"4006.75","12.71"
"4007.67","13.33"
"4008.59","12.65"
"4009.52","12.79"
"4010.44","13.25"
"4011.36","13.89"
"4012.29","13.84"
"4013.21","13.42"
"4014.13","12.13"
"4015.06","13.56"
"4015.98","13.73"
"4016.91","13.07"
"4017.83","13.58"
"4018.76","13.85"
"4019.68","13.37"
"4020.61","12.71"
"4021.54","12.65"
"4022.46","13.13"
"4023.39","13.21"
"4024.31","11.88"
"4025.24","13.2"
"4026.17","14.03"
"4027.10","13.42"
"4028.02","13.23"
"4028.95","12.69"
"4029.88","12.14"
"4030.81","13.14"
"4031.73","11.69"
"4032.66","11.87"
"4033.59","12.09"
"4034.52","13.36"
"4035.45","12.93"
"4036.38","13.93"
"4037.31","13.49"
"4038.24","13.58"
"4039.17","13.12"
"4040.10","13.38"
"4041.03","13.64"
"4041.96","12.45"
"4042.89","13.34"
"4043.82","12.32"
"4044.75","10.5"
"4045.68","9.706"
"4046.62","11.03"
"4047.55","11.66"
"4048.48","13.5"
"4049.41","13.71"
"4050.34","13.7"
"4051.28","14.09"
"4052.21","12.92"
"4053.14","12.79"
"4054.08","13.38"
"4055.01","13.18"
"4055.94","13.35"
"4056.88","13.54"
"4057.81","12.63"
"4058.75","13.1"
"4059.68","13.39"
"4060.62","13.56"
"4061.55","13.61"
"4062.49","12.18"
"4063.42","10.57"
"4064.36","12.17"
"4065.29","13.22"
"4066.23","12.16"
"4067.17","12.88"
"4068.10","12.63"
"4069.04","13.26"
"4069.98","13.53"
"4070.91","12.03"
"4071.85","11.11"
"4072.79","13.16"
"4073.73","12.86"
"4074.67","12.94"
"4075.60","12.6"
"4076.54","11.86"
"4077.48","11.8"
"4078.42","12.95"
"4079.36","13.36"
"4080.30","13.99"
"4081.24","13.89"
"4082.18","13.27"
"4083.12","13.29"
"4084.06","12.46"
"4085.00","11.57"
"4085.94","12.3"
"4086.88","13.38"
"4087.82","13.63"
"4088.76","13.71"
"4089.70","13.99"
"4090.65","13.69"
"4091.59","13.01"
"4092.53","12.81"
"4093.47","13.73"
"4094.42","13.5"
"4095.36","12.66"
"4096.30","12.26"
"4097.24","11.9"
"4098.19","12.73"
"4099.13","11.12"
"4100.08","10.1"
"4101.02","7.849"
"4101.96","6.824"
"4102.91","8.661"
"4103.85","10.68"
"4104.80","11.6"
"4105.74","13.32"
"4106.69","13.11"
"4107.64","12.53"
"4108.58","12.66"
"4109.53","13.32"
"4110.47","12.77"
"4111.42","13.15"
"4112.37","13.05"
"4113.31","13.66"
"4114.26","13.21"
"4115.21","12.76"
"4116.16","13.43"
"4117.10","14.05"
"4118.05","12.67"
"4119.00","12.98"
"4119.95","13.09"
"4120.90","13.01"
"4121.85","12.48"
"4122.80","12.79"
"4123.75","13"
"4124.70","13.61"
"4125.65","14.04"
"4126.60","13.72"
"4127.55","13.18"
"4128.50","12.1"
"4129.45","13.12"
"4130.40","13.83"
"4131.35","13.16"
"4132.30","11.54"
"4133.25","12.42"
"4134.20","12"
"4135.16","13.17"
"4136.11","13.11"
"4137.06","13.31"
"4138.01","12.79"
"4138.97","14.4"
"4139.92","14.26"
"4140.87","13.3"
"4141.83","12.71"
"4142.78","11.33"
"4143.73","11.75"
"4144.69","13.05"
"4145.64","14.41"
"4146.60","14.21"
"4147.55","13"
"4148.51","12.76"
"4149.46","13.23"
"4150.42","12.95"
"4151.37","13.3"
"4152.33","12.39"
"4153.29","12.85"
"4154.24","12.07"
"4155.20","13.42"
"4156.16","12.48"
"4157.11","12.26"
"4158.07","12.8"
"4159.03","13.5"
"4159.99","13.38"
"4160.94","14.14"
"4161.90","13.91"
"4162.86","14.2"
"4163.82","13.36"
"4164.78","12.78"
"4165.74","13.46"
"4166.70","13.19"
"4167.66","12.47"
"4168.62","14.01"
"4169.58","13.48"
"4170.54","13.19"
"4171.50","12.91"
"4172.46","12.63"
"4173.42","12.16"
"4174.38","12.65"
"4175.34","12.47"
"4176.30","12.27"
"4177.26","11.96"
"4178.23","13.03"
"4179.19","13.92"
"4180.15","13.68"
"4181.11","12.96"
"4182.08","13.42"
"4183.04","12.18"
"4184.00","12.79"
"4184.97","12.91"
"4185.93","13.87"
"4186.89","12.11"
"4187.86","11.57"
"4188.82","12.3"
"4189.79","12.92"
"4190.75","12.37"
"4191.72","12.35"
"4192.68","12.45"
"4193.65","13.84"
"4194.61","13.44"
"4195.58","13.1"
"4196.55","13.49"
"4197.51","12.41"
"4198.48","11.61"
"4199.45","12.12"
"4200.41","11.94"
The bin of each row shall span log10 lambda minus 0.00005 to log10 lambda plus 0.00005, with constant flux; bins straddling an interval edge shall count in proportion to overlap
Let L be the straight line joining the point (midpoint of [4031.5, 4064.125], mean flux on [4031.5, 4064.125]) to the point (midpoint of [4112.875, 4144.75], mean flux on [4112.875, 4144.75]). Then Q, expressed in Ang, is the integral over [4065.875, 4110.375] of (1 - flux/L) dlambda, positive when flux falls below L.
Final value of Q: 1.73 Ang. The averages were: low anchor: 12.8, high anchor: 13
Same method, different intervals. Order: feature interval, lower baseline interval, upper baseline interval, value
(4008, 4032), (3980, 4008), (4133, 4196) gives -0.6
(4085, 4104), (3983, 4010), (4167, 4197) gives 1.3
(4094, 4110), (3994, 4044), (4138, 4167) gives 2.0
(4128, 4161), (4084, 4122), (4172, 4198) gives -1.0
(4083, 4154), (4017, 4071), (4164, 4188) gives 1.0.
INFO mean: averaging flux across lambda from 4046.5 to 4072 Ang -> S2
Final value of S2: 12.9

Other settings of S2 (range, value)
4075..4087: 12.8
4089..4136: 12.5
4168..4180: 12.9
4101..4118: 12.2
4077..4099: 13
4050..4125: 12.7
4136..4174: 13.1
